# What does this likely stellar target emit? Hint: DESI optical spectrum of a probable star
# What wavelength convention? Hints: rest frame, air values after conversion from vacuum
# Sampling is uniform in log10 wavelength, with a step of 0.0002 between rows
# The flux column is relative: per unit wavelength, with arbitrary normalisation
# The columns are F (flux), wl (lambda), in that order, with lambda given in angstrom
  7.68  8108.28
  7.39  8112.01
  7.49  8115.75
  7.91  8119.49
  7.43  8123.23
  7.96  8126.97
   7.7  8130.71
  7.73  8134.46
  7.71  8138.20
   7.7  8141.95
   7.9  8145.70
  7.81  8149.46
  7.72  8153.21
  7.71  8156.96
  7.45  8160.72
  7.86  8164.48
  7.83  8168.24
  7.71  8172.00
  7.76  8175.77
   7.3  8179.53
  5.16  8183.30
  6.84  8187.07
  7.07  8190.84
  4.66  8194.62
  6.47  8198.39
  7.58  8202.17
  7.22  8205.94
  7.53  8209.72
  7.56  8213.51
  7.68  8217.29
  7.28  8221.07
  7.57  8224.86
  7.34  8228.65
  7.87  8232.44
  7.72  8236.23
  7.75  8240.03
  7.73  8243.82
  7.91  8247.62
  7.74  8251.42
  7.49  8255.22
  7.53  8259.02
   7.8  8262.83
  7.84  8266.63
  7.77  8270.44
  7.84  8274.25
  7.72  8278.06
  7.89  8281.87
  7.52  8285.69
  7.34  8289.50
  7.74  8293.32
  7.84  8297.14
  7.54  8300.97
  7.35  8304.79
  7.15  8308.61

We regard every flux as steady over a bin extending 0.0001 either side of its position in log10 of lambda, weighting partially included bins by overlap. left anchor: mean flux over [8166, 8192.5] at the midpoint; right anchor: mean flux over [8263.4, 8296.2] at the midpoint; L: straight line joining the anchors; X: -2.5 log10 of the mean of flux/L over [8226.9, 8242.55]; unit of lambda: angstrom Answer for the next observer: -0.033 mag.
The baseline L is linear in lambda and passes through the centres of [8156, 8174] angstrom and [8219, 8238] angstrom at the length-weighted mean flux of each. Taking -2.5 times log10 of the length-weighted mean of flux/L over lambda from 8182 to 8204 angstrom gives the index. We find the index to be 0.21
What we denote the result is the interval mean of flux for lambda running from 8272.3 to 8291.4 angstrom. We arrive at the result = 7.66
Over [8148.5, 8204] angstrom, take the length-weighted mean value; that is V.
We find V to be 7.12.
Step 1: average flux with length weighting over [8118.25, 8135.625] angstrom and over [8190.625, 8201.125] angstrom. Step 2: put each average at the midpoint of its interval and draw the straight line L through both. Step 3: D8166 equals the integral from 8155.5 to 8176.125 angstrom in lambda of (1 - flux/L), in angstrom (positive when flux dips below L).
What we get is -2.9 angstrom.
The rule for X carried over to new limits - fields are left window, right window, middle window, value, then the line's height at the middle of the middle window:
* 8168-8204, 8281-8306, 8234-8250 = -0.08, 7.21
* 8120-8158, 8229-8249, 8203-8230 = 0.04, 7.75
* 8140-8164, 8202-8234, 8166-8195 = 0.11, 7.63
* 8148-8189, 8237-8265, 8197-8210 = 0.05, 7.52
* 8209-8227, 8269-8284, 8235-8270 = -0.01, 7.69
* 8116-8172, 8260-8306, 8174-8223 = 0.12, 7.72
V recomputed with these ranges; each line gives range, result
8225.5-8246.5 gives 7.68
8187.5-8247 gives 7.27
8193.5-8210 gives 6.71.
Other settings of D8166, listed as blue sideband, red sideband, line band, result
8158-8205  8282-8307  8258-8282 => -1.0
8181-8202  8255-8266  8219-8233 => -1.1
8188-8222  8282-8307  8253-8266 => -0.5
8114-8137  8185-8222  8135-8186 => -0.8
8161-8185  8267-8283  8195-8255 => 0.8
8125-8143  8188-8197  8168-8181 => -2.2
